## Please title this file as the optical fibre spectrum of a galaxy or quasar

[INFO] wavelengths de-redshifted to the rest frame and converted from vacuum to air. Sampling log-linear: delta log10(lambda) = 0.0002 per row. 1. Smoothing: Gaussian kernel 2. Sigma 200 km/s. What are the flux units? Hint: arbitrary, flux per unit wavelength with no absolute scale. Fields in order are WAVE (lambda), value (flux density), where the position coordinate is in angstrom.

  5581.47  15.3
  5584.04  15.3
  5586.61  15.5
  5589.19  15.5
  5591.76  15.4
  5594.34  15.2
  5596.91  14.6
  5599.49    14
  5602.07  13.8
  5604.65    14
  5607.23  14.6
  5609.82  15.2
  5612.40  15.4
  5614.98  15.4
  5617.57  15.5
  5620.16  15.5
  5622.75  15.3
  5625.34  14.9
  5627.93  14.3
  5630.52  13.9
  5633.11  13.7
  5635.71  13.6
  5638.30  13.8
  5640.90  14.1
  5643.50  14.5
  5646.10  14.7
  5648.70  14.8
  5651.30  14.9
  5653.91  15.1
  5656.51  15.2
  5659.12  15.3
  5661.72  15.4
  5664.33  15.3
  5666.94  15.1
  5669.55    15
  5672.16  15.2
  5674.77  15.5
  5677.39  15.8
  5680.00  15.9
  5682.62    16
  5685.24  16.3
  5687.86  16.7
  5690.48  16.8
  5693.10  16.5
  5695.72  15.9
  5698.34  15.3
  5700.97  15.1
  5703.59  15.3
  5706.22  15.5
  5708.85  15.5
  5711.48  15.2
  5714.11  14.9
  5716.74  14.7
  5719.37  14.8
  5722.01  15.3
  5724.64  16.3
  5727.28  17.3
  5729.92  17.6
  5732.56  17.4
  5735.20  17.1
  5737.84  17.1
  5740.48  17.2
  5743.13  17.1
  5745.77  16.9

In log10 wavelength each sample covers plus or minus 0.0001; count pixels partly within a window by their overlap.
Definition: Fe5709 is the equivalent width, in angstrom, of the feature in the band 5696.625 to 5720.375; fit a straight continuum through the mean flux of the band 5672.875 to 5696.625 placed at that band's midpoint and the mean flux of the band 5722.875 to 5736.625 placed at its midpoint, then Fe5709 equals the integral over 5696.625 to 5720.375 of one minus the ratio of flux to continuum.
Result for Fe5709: 2.1 angstrom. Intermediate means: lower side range 16.1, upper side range 17.1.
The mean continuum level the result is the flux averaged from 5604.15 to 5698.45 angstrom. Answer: 15.2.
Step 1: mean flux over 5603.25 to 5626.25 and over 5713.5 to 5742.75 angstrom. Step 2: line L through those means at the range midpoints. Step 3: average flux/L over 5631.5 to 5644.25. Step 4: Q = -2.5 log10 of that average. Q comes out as 0.11 mag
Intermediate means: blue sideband 15.1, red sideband 16.4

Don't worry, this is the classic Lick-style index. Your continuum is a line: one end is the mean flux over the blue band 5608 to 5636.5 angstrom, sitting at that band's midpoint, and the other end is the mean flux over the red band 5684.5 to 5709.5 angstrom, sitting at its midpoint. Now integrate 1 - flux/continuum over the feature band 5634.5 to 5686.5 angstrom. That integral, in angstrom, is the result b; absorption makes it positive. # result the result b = 1.0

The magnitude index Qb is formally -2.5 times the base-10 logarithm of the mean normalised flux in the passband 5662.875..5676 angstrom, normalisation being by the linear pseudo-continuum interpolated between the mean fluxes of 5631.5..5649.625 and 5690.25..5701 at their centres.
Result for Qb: -0.01 mag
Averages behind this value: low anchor 14.2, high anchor 15.9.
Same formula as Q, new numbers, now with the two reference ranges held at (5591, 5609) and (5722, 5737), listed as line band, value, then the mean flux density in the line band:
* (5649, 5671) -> 0.035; 15.1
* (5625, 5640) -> 0.085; 14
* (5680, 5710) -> 0.028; 15.9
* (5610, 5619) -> -0.046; 15.4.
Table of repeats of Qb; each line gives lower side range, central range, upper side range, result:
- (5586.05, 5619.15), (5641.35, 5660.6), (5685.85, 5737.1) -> 0.035 mag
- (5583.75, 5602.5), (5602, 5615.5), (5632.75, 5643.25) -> -0.016 mag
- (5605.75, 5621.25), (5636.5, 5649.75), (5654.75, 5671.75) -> 0.065 mag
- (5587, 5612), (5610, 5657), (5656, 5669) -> 0.023 mag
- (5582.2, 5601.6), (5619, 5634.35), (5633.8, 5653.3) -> -0.002 mag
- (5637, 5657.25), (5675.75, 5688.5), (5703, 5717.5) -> -0.080 mag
